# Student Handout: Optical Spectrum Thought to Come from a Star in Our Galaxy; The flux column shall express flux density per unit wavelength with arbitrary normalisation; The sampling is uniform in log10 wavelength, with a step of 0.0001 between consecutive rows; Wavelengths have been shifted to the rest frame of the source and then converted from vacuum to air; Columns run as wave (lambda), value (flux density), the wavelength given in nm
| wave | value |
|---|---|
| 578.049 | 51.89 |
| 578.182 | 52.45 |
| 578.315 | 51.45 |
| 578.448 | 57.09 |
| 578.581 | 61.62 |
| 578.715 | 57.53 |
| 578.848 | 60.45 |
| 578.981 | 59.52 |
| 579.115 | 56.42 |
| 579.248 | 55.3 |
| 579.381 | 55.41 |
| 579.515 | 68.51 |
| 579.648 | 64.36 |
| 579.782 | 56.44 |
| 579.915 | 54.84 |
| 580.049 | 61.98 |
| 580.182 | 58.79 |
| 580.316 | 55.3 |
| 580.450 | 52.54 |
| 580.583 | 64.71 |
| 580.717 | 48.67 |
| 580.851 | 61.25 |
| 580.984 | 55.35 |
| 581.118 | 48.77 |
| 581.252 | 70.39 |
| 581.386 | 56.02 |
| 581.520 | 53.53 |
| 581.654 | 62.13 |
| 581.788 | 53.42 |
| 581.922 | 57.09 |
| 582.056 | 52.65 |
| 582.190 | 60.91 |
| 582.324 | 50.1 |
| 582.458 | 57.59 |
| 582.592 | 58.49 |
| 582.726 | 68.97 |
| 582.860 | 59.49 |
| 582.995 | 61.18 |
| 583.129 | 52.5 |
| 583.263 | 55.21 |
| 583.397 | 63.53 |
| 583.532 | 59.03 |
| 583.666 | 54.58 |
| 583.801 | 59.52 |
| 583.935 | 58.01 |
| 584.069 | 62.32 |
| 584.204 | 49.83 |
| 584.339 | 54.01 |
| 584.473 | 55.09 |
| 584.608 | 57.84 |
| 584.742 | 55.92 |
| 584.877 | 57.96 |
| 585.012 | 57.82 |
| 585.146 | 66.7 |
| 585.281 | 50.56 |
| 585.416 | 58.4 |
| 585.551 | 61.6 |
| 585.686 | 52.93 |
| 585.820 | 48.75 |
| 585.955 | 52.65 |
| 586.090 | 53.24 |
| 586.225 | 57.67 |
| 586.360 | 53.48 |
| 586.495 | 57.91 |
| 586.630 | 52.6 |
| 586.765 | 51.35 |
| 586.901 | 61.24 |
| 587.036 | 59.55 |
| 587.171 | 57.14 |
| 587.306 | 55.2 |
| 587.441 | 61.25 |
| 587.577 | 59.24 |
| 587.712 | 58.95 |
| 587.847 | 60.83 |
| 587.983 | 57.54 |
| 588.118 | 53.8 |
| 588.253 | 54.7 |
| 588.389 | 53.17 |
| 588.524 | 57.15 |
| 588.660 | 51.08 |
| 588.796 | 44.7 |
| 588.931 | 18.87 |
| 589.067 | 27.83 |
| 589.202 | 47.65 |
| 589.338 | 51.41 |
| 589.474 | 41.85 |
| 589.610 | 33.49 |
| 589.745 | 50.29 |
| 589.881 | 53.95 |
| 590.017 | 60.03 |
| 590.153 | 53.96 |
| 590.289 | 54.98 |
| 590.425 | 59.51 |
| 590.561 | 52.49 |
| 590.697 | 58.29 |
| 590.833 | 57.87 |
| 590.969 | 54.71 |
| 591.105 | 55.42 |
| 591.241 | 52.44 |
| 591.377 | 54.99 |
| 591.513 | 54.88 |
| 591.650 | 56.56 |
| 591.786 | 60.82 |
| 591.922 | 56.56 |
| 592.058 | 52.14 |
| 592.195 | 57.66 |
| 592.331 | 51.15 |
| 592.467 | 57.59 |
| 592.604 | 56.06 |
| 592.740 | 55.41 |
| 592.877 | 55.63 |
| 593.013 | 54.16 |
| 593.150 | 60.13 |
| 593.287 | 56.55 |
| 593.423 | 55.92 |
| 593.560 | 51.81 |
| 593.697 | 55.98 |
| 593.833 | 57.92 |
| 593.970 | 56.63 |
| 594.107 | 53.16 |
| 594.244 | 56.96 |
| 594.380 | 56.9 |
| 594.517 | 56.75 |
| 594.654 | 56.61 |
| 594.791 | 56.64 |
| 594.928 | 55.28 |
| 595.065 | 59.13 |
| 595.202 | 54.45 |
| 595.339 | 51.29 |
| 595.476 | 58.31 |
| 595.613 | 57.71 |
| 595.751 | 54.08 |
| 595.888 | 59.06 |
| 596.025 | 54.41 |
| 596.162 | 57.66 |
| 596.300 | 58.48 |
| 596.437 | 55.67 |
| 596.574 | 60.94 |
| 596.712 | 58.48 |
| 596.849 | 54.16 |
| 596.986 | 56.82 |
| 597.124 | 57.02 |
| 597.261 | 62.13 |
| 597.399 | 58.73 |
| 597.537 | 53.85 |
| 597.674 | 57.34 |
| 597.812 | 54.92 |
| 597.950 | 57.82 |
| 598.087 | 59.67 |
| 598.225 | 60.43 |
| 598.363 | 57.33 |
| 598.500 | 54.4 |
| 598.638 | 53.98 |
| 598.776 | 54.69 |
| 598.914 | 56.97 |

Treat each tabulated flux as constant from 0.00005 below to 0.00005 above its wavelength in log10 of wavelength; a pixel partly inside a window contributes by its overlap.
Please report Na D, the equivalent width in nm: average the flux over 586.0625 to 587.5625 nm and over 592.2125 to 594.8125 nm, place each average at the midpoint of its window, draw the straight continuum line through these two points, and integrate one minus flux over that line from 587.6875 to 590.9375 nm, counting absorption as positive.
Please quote 0.33 nm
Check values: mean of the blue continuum 56.6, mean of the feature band 50.5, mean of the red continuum 55.9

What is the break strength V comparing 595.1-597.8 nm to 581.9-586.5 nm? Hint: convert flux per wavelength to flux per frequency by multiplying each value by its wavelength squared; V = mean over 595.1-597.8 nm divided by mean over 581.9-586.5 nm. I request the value 1.04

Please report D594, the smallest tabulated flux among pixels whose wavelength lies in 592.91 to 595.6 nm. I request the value 51.29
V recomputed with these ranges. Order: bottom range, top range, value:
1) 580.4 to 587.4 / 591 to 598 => 1.03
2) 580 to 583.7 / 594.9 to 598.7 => 1.04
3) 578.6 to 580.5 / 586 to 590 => 0.91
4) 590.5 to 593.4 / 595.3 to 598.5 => 1.04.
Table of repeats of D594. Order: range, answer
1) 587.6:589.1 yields 18.87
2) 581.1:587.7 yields 48.75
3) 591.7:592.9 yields 51.15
